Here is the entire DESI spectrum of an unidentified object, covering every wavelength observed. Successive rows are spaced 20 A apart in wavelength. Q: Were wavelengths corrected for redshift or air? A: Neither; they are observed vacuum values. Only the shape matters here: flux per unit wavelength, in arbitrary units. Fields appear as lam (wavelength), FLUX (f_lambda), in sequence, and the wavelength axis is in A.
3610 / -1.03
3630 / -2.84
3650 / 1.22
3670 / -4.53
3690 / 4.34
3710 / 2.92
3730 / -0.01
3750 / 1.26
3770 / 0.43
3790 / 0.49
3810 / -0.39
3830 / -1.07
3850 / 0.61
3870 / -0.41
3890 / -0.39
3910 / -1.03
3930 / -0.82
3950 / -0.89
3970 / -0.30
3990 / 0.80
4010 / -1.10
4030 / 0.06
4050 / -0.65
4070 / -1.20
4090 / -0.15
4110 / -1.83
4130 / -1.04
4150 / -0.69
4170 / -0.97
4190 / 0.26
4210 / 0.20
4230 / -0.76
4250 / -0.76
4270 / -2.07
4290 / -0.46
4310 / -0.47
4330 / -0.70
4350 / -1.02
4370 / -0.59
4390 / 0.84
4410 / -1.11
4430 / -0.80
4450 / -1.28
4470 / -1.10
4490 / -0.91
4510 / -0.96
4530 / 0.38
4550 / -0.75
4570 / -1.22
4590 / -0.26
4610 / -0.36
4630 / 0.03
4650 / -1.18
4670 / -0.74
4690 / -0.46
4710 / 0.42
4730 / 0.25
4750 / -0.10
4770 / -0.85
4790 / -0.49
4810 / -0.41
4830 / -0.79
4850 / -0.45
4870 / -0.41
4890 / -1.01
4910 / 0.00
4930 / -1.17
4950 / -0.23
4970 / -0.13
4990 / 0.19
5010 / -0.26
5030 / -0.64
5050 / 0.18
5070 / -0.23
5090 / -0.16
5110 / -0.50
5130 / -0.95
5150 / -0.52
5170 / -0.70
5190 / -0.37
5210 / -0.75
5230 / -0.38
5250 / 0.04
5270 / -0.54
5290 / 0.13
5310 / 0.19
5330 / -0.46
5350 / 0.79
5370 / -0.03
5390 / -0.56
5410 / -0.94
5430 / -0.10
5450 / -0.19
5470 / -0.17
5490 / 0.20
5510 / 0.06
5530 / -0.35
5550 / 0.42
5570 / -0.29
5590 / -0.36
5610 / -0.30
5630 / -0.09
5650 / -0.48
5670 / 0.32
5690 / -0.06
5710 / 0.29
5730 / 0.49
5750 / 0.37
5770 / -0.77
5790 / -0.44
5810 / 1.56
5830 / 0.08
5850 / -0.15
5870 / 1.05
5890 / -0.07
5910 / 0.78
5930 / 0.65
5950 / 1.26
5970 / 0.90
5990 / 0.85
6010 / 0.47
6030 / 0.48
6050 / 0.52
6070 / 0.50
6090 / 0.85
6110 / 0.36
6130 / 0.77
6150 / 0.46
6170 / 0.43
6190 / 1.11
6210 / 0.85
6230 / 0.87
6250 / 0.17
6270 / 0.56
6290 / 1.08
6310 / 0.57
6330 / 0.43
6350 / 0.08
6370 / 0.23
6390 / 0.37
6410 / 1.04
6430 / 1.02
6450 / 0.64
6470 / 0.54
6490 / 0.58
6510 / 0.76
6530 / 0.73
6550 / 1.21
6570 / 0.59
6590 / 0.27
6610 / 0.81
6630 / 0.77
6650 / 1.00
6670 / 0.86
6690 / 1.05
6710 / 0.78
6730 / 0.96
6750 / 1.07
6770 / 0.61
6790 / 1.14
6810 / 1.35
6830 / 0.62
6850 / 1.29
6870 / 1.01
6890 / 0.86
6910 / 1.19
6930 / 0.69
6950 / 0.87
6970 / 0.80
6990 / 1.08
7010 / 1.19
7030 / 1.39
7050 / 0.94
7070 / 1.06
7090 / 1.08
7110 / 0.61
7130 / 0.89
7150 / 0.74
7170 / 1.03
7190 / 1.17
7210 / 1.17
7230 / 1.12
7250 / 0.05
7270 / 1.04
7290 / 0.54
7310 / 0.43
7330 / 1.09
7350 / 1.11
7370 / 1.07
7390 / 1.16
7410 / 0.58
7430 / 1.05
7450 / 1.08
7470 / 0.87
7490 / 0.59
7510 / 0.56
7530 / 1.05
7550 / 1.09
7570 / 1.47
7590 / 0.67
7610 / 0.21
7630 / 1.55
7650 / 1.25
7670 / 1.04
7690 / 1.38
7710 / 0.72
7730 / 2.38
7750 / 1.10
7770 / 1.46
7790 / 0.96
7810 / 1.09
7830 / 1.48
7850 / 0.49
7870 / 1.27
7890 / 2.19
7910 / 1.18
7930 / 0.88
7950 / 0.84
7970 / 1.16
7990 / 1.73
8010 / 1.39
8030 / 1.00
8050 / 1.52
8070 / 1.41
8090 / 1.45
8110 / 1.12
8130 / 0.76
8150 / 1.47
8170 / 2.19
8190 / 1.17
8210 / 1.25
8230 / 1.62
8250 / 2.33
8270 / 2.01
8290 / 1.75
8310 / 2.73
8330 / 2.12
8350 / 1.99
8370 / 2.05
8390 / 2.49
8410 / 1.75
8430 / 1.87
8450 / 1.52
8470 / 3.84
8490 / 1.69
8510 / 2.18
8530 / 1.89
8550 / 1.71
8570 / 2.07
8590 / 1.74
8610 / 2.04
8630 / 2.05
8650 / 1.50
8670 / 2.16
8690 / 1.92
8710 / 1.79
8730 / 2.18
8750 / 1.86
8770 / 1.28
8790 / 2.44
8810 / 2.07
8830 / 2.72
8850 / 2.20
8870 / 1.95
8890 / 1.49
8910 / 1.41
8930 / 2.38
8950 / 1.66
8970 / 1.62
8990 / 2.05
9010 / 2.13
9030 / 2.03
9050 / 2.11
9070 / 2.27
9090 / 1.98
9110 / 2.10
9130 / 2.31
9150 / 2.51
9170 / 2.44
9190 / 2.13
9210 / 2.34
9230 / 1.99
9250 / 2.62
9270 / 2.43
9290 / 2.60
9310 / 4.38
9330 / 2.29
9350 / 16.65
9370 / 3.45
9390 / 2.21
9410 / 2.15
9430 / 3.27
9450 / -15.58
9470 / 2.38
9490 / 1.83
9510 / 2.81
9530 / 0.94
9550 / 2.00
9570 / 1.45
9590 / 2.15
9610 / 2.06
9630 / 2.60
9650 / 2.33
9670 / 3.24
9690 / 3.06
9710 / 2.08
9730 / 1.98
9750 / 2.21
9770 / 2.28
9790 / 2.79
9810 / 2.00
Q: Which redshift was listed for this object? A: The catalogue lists 1.07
